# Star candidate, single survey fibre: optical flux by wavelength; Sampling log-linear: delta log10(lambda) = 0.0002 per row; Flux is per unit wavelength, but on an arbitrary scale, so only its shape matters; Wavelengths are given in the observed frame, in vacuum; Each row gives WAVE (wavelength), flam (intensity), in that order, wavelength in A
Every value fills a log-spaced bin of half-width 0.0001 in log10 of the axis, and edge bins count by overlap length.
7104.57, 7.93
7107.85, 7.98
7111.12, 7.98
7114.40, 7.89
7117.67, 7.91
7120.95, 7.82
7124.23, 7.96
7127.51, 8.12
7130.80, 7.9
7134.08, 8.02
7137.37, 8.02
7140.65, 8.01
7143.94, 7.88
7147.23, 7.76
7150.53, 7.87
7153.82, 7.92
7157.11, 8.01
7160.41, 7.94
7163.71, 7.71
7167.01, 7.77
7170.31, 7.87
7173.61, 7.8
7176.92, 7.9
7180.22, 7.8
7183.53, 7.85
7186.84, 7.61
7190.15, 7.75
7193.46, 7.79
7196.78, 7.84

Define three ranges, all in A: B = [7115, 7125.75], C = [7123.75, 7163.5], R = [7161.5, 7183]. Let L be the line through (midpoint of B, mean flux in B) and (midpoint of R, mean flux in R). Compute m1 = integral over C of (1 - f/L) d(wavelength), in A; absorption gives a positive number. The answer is -0.41 A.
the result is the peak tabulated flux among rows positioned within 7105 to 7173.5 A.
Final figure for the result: 8.12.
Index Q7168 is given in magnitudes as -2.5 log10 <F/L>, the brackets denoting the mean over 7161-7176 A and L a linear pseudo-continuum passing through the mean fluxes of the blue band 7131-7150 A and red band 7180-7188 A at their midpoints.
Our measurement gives 0.00 mag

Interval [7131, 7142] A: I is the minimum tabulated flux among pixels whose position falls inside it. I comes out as 8.01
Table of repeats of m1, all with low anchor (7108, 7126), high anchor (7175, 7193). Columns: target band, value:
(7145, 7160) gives -0.09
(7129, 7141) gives -0.16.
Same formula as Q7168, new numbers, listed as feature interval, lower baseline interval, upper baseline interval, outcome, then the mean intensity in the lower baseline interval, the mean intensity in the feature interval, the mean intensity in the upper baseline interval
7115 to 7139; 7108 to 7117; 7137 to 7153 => -0.005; 7.95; 7.96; 7.9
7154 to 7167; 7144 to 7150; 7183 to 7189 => -0.015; 7.8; 7.88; 7.71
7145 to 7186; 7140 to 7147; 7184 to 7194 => -0.004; 7.9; 7.85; 7.73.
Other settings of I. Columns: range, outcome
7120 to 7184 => 7.71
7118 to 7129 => 7.82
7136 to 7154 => 7.76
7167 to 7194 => 7.61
